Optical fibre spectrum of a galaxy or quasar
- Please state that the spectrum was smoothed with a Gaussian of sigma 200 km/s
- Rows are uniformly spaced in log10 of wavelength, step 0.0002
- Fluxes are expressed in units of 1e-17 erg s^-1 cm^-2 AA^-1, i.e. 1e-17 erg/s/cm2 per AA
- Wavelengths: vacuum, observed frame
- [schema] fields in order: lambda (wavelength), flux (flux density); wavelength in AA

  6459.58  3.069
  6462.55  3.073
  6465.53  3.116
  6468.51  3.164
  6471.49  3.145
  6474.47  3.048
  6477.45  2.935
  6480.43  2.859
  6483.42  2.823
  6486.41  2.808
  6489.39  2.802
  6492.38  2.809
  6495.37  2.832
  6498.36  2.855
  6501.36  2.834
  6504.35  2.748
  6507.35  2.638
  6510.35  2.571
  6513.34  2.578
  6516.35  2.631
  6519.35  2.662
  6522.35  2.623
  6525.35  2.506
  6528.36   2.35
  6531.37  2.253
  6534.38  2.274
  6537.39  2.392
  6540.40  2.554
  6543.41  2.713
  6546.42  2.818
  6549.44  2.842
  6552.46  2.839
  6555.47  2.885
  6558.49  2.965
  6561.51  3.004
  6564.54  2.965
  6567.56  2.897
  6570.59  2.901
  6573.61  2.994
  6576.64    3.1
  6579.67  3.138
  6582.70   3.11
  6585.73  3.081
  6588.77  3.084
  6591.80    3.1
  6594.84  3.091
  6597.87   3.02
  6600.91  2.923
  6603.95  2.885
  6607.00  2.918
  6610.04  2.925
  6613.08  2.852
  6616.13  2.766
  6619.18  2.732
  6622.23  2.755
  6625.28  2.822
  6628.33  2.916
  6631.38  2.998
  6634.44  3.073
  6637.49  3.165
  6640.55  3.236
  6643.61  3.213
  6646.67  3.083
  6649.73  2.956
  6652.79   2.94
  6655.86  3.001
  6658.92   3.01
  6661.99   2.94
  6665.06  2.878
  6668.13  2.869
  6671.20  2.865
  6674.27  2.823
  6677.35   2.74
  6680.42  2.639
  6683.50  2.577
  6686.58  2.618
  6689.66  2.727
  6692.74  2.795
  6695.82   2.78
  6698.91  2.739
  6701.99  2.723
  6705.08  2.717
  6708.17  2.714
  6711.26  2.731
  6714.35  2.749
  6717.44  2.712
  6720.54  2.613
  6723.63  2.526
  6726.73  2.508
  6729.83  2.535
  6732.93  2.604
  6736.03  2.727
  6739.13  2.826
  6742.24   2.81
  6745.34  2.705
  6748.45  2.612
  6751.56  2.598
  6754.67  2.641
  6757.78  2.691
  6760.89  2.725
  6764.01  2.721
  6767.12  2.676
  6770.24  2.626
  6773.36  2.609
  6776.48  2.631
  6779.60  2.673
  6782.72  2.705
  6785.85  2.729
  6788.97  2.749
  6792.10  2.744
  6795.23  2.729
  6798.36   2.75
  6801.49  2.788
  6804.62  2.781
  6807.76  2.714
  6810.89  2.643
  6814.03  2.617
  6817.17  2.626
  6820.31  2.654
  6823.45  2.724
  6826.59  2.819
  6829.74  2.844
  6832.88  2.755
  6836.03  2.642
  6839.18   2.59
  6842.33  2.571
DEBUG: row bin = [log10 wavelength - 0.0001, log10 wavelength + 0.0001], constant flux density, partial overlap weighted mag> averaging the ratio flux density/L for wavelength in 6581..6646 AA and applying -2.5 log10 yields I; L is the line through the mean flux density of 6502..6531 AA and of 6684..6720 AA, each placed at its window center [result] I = -0.128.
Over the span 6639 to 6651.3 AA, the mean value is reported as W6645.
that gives 3.12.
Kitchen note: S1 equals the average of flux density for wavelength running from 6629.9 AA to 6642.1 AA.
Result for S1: 3.12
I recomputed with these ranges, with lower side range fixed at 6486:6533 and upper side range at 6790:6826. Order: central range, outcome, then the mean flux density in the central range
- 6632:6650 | -0.17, 3.13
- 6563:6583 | -0.13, 3.01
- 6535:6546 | 0.04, 2.56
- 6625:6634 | -0.10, 2.94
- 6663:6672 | -0.08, 2.88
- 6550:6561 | -0.09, 2.9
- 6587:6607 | -0.13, 3.01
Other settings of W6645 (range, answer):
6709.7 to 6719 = 2.73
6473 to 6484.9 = 2.92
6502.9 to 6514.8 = 2.63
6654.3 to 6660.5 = 3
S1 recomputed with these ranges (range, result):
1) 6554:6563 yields 2.95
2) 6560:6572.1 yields 2.94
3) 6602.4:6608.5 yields 2.9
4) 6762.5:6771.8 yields 2.67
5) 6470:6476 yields 3.1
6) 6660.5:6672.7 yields 2.89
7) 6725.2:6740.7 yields 2.64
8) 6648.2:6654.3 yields 2.95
